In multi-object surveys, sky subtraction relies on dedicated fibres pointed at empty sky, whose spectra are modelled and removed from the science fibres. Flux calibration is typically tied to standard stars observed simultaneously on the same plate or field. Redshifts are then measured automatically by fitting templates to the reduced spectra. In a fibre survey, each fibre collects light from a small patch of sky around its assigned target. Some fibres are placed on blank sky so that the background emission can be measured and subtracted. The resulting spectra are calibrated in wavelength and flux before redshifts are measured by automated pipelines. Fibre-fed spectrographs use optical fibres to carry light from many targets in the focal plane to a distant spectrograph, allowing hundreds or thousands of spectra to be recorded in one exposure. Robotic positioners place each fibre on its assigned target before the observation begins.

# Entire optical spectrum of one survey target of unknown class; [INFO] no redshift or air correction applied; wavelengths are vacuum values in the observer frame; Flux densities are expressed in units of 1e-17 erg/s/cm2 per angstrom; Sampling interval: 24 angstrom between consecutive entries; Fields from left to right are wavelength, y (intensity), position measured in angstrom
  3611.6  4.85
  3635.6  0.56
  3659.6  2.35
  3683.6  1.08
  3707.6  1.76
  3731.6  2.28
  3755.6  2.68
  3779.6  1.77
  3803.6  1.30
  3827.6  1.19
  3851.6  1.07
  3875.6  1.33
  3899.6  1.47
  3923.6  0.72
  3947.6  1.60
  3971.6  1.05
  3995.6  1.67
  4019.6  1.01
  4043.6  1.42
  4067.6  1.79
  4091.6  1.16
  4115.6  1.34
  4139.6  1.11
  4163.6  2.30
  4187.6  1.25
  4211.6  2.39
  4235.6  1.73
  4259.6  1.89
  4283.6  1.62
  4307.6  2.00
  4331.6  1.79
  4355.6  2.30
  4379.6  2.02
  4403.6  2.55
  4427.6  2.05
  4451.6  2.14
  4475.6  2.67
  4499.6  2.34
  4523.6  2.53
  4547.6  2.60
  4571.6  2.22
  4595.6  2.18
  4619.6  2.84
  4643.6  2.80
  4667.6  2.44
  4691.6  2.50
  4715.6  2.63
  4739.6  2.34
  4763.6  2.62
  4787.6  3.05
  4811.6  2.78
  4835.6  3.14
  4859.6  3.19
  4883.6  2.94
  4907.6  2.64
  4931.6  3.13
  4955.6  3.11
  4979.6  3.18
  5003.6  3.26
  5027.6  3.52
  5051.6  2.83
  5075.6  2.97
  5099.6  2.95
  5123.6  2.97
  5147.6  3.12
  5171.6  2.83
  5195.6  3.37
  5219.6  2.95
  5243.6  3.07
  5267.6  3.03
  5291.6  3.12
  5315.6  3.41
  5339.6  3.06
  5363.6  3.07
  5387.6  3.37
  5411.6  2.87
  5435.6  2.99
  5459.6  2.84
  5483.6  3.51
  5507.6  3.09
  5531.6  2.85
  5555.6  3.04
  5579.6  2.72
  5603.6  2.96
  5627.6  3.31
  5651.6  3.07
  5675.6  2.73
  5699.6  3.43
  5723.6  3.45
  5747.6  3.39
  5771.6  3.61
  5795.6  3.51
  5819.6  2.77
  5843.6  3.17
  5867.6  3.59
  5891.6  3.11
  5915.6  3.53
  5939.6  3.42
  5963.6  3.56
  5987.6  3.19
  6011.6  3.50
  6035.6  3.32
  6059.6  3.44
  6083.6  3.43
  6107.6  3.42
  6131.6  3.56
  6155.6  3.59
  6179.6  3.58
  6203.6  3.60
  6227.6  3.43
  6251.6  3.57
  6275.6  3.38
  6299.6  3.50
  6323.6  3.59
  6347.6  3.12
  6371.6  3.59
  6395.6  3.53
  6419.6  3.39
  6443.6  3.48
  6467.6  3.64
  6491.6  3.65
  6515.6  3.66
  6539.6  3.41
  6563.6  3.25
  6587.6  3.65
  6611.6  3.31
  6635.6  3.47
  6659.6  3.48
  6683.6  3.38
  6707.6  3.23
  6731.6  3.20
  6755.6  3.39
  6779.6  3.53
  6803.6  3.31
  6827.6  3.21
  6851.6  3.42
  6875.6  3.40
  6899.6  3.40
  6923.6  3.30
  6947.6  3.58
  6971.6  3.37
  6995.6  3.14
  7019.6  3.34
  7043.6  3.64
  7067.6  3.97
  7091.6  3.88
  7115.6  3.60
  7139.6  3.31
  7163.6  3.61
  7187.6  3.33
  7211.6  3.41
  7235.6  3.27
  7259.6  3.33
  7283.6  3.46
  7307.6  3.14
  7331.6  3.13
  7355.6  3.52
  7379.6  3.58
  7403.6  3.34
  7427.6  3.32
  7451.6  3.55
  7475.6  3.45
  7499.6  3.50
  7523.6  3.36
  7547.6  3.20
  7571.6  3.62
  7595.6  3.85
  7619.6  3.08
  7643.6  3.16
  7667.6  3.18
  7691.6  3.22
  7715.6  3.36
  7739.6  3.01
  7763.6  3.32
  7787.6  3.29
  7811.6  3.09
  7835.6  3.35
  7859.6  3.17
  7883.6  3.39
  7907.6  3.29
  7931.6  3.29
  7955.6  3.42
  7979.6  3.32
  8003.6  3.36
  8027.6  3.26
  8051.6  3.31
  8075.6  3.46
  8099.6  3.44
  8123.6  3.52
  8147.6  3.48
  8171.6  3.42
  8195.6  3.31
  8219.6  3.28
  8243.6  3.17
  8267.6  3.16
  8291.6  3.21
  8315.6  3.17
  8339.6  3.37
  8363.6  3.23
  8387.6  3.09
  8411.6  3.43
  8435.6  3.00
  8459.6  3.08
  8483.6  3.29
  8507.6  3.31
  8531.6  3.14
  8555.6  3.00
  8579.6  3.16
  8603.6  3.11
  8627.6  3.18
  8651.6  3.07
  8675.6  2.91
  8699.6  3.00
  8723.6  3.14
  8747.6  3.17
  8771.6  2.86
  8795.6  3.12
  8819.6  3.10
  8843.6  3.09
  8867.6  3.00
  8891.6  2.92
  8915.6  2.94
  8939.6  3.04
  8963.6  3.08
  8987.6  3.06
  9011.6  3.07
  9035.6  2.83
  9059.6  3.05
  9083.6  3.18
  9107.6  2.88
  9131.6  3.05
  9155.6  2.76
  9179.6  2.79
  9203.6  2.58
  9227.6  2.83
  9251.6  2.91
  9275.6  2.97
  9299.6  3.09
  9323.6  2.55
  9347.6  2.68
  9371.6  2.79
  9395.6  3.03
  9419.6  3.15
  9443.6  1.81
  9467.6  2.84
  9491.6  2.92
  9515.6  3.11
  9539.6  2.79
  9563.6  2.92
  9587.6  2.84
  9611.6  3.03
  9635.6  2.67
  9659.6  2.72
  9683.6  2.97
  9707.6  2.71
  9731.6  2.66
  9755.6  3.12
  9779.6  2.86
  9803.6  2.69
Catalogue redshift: 0.076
